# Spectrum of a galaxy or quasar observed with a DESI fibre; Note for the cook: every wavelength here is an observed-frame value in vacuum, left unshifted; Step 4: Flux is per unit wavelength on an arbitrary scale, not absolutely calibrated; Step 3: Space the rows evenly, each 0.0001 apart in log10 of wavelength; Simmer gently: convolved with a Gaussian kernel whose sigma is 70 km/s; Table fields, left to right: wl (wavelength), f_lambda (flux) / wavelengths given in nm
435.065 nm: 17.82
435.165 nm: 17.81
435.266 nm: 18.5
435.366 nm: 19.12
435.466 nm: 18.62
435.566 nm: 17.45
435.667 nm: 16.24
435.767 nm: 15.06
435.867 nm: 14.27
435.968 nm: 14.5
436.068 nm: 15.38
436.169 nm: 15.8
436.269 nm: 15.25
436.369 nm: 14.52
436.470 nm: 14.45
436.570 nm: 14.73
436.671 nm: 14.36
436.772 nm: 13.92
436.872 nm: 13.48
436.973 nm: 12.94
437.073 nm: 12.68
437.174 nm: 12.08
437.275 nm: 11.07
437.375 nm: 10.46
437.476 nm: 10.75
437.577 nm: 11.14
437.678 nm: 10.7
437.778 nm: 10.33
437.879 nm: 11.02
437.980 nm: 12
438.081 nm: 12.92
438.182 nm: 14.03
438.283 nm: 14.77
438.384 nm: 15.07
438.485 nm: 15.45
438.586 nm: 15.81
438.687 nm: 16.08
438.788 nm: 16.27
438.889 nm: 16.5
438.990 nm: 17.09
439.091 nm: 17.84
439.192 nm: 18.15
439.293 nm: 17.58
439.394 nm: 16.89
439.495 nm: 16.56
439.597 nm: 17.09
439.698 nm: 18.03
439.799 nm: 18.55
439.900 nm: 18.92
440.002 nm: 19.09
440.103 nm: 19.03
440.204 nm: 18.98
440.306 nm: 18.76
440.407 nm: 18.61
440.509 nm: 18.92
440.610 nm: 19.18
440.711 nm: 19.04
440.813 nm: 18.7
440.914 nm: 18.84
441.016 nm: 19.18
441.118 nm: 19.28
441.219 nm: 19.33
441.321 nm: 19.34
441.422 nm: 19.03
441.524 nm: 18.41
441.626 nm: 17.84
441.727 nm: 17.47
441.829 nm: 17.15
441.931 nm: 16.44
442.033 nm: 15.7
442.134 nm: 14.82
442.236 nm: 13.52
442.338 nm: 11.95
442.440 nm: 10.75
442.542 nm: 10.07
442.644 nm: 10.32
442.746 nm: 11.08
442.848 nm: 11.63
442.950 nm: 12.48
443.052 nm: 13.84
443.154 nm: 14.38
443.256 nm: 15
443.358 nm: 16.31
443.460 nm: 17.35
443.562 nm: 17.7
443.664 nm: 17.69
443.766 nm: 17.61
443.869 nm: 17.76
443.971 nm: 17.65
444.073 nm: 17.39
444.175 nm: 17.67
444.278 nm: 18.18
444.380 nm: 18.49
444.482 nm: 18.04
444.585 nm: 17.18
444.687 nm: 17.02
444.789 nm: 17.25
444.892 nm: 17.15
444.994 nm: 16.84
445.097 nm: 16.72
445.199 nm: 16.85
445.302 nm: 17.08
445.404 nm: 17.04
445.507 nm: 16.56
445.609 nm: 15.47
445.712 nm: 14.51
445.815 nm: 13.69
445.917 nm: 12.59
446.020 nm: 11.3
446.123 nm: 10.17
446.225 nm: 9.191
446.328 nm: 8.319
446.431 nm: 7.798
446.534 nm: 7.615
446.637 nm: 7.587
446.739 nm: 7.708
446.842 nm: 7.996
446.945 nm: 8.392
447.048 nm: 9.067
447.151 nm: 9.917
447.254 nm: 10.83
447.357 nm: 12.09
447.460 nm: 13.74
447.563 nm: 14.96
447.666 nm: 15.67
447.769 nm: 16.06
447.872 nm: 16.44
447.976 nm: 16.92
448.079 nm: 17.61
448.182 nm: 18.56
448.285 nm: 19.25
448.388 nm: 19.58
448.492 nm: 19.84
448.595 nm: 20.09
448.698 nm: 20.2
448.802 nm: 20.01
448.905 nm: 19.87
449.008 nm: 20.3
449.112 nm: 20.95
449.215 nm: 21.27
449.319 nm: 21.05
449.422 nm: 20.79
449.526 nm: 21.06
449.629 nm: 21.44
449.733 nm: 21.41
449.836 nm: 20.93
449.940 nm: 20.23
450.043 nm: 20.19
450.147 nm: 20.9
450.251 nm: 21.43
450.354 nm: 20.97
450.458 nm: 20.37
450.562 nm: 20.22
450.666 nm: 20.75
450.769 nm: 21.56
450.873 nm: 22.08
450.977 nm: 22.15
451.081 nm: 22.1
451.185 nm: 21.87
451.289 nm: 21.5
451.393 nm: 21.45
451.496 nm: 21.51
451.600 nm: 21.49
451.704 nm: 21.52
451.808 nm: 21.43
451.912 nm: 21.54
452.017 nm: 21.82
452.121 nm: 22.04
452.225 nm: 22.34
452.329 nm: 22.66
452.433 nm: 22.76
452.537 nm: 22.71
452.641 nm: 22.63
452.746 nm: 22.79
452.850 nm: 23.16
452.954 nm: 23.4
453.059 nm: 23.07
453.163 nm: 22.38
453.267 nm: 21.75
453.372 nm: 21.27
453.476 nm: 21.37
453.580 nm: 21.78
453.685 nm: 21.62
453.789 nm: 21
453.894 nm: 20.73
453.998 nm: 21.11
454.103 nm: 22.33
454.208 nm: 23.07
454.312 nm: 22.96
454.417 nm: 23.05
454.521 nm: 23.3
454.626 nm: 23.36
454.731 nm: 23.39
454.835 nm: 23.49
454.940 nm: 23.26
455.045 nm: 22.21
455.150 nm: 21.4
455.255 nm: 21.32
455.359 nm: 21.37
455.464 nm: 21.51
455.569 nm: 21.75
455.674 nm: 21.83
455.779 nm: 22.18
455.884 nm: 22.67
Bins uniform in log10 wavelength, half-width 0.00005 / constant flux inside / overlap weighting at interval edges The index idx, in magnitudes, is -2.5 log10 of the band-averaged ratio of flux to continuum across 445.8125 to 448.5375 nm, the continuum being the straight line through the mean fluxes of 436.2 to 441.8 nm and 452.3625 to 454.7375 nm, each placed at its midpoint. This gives 0.48 mag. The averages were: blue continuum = 16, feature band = 12.7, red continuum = 22.4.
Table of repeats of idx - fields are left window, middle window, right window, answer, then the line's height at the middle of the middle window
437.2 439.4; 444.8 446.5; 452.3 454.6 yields 0.287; 18.1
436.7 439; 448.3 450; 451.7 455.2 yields -0.038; 19.8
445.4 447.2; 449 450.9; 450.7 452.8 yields -0.153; 18.3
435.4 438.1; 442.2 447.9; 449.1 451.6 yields 0.290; 18.2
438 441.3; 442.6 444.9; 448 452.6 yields 0.175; 18.8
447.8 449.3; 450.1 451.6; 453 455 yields -0.039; 20.6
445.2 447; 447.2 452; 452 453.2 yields -0.131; 17.5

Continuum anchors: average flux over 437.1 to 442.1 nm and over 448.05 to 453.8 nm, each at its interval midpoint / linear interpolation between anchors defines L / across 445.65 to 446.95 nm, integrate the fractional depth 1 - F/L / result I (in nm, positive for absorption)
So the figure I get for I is 0.63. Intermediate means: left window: 16.3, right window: 21.3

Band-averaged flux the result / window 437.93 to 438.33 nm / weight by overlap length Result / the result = 13.4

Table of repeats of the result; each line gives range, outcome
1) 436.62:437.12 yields 13.5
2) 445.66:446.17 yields 12.5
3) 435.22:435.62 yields 18.4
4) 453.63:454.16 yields 21.3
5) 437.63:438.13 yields 11.4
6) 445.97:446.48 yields 9.36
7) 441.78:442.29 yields 15.5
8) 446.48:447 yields 7.87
